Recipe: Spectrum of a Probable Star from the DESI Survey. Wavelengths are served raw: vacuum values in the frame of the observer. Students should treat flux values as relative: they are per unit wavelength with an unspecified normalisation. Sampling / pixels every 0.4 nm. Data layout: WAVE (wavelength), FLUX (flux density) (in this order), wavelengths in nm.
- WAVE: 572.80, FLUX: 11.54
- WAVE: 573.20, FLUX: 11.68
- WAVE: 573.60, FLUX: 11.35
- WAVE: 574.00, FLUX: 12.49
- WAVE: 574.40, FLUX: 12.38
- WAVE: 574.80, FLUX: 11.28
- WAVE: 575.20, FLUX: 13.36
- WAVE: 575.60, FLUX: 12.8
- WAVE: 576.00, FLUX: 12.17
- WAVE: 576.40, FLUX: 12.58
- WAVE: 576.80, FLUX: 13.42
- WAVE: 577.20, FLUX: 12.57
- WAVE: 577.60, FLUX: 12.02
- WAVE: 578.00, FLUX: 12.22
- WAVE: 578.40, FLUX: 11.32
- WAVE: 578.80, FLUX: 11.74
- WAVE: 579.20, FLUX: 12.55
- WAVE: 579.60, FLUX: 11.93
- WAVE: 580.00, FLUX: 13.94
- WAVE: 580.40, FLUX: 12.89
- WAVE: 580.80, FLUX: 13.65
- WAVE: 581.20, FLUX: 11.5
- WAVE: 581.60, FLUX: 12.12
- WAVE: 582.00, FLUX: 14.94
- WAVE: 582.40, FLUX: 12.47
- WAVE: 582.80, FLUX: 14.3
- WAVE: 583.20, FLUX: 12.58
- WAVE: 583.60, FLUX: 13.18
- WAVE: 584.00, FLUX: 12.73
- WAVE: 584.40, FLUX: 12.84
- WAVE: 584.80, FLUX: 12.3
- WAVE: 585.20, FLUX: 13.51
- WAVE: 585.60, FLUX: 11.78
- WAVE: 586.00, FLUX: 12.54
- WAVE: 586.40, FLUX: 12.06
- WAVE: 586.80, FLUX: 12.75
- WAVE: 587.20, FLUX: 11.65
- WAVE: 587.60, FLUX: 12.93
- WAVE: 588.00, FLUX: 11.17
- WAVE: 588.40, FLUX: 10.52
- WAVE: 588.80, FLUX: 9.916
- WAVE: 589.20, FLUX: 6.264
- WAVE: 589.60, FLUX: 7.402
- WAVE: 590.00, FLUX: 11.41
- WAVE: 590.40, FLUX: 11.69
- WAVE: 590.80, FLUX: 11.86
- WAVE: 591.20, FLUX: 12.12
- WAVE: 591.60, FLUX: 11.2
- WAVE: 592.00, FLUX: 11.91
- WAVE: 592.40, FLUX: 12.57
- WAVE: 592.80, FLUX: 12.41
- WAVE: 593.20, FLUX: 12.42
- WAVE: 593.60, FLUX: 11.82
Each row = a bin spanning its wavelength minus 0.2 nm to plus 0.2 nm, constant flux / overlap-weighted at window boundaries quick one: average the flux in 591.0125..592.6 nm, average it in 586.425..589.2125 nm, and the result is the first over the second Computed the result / 1.07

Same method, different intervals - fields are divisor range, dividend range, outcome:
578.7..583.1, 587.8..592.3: 0.82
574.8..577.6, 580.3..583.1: 1.04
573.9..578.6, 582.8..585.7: 1.04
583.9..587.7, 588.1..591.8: 0.82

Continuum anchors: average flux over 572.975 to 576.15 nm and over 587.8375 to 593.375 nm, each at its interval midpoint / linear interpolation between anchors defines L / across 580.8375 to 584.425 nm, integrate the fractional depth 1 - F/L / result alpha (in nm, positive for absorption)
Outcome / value -0.45 nm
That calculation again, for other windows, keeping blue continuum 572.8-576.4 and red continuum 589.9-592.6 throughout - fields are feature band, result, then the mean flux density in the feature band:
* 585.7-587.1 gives -0.05 nm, 12.3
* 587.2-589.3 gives 0.25 nm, 10.5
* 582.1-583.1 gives -0.12 nm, 13.5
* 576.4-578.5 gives -0.05 nm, 12.4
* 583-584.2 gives -0.08 nm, 12.8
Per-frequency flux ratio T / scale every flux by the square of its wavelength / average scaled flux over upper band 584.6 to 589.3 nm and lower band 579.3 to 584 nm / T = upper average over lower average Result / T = 0.90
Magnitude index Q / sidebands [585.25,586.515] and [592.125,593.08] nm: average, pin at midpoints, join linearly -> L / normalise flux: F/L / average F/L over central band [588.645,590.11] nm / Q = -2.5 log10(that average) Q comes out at 0.40 mag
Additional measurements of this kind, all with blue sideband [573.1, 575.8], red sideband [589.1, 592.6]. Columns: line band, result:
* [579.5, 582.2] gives -0.12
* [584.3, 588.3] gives -0.10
